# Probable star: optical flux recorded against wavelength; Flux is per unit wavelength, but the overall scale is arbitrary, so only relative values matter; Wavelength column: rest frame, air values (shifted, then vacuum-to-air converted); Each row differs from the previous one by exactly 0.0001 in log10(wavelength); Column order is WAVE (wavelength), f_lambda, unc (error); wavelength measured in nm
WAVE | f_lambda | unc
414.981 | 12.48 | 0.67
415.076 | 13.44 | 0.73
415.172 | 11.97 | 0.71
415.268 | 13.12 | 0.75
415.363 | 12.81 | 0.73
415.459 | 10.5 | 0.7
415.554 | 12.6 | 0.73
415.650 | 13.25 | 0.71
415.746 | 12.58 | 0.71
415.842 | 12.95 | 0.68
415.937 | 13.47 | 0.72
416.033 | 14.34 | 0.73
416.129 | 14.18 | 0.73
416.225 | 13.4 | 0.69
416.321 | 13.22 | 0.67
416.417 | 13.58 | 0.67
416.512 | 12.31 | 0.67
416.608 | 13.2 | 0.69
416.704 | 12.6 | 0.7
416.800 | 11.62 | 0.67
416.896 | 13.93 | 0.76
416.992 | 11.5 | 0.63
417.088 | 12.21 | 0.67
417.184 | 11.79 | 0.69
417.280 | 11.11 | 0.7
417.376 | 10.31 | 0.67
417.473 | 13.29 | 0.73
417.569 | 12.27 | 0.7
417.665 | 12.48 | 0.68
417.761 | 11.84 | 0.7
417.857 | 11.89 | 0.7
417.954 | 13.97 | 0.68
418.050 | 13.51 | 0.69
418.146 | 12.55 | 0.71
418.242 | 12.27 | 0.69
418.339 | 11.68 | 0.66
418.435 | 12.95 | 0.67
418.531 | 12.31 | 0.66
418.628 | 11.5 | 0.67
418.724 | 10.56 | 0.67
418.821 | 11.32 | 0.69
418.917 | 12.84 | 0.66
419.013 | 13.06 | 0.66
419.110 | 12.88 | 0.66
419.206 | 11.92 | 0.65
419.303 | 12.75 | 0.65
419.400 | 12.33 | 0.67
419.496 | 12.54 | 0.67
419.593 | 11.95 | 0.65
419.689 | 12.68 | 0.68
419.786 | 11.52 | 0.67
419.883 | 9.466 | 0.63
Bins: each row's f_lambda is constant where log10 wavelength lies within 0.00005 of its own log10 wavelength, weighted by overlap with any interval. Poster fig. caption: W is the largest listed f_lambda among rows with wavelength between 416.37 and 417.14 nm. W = 13.93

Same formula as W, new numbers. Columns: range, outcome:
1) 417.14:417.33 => 11.79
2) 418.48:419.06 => 13.06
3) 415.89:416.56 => 14.34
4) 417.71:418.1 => 13.97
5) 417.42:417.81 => 13.29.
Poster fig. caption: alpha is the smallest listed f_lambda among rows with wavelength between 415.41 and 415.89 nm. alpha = 10.5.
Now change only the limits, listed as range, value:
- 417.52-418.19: 11.84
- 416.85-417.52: 10.31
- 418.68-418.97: 10.56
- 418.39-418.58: 12.31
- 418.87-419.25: 11.92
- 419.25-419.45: 12.33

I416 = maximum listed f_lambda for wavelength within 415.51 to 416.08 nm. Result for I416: 14.34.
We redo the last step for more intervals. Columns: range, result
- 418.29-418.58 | 12.95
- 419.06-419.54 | 12.88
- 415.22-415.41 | 13.12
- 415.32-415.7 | 13.25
